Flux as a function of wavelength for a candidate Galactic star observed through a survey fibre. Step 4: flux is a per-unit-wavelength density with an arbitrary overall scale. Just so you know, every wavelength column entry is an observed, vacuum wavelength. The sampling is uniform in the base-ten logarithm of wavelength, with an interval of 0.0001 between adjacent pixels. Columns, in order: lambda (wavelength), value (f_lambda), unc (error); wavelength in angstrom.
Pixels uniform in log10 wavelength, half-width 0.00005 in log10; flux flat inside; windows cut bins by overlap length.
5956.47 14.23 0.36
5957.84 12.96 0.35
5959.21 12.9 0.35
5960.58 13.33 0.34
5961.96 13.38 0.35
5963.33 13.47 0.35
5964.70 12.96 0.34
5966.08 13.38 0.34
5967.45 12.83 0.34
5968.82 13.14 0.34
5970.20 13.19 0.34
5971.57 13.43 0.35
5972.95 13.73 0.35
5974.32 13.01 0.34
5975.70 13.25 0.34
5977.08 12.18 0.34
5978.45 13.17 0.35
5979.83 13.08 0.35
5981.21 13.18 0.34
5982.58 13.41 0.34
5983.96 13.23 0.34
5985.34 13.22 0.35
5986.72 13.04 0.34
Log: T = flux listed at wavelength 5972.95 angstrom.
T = 13.73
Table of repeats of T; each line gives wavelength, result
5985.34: 13.22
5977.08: 12.18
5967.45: 12.83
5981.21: 13.18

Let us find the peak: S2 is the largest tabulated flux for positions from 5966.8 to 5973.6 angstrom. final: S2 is 13.73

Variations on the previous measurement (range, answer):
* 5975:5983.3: 13.41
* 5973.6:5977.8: 13.25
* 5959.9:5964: 13.47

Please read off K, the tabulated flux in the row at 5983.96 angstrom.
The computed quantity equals 13.23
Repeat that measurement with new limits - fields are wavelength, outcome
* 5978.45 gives 13.17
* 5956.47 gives 14.23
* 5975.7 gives 13.25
